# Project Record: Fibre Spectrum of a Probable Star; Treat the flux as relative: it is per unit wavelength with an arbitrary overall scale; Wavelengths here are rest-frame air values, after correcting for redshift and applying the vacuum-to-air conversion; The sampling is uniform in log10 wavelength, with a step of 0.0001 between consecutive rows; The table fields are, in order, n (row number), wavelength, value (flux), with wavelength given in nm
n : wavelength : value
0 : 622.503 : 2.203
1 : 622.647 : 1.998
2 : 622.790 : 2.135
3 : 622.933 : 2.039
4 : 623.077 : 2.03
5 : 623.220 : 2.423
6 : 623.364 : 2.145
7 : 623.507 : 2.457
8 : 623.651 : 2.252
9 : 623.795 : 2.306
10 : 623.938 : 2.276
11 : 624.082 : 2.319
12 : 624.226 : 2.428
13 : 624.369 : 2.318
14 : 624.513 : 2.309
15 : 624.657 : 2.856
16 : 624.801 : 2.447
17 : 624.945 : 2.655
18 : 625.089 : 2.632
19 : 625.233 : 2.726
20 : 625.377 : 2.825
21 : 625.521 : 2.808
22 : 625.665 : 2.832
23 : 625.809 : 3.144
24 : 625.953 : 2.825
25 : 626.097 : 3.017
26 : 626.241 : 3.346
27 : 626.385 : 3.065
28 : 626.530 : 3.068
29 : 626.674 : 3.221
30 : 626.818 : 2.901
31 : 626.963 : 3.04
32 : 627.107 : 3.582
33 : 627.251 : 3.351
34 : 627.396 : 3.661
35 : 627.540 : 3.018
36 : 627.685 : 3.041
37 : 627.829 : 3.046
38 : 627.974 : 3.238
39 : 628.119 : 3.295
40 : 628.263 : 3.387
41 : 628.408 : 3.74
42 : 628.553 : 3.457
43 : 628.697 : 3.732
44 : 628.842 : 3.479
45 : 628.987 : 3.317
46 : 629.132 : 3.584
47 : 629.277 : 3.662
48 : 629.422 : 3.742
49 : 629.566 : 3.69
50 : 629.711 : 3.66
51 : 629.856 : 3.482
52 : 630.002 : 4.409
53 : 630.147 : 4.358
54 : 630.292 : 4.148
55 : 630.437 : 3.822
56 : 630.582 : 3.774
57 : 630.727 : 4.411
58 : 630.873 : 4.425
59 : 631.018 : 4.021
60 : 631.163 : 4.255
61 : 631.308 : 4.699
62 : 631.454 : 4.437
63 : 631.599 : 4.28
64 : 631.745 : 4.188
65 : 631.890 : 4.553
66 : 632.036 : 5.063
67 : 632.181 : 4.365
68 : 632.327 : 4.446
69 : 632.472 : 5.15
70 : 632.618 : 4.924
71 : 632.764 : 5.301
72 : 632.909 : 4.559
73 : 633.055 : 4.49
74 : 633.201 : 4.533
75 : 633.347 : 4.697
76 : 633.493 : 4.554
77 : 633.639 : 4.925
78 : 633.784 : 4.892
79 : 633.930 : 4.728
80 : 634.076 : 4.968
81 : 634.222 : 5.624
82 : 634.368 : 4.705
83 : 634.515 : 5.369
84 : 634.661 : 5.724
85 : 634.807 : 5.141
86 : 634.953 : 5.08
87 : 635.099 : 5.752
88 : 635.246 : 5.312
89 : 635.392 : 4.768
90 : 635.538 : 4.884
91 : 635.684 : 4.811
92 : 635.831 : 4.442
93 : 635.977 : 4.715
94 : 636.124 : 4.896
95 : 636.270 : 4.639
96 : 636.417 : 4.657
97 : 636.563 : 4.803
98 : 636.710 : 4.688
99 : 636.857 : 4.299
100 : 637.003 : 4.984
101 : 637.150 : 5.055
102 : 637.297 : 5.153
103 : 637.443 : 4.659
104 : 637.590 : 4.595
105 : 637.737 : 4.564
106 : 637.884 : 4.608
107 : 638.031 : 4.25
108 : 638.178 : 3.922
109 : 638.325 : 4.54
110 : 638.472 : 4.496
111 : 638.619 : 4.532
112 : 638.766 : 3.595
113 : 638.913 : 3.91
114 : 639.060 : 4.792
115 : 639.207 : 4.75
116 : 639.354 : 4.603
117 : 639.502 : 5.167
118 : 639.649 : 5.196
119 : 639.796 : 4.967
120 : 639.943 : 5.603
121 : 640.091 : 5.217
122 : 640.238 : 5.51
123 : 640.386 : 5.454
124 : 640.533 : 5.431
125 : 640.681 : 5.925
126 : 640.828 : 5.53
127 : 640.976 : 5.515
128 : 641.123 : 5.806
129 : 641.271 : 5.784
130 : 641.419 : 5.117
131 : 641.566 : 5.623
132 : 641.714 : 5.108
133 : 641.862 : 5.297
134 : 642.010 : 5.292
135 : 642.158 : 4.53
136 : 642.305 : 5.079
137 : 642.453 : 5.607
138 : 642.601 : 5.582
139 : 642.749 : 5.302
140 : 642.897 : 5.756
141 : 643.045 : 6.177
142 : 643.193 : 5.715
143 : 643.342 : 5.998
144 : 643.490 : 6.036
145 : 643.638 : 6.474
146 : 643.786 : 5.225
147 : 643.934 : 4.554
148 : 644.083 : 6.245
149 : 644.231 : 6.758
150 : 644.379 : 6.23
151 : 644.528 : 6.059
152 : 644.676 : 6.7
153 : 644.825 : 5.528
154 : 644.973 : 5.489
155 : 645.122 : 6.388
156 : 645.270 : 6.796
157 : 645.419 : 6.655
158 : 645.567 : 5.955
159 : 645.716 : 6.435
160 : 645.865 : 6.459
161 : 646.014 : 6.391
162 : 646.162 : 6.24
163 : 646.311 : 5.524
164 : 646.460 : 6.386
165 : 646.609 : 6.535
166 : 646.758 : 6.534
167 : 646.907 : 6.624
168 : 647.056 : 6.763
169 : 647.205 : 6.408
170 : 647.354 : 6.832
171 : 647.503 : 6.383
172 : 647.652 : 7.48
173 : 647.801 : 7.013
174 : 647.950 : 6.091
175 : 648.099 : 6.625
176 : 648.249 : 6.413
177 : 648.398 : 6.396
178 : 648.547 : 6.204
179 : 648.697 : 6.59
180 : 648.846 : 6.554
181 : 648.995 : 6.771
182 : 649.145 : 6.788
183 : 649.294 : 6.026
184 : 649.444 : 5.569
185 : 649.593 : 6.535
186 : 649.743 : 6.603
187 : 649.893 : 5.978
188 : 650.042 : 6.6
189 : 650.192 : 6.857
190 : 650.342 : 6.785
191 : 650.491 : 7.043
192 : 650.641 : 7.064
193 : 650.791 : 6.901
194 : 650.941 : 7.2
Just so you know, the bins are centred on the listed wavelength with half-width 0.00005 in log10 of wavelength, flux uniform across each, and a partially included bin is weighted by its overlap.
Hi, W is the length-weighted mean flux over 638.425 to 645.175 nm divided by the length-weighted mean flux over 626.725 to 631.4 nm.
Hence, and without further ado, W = 1.48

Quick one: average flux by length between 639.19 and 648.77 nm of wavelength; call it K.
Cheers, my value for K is 5.92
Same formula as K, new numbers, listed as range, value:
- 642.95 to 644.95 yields 5.96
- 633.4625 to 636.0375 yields 5.03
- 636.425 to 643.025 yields 5.01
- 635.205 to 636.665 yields 4.78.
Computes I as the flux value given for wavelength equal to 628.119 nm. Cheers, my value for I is 3.295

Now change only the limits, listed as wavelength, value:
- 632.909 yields 4.559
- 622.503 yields 2.203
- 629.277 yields 3.662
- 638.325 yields 4.54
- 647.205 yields 6.408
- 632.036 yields 5.063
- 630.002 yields 4.409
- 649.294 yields 6.026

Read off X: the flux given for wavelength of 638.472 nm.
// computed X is 4.496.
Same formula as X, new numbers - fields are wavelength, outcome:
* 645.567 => 5.955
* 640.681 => 5.925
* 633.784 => 4.892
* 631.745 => 4.188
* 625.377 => 2.825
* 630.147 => 4.358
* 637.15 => 5.055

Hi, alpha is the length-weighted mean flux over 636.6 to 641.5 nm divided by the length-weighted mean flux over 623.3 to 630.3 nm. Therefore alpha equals 1.59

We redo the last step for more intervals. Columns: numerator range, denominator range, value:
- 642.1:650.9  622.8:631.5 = 1.96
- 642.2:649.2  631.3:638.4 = 1.30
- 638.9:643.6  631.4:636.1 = 1.11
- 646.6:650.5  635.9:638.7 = 1.41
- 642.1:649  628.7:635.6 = 1.37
